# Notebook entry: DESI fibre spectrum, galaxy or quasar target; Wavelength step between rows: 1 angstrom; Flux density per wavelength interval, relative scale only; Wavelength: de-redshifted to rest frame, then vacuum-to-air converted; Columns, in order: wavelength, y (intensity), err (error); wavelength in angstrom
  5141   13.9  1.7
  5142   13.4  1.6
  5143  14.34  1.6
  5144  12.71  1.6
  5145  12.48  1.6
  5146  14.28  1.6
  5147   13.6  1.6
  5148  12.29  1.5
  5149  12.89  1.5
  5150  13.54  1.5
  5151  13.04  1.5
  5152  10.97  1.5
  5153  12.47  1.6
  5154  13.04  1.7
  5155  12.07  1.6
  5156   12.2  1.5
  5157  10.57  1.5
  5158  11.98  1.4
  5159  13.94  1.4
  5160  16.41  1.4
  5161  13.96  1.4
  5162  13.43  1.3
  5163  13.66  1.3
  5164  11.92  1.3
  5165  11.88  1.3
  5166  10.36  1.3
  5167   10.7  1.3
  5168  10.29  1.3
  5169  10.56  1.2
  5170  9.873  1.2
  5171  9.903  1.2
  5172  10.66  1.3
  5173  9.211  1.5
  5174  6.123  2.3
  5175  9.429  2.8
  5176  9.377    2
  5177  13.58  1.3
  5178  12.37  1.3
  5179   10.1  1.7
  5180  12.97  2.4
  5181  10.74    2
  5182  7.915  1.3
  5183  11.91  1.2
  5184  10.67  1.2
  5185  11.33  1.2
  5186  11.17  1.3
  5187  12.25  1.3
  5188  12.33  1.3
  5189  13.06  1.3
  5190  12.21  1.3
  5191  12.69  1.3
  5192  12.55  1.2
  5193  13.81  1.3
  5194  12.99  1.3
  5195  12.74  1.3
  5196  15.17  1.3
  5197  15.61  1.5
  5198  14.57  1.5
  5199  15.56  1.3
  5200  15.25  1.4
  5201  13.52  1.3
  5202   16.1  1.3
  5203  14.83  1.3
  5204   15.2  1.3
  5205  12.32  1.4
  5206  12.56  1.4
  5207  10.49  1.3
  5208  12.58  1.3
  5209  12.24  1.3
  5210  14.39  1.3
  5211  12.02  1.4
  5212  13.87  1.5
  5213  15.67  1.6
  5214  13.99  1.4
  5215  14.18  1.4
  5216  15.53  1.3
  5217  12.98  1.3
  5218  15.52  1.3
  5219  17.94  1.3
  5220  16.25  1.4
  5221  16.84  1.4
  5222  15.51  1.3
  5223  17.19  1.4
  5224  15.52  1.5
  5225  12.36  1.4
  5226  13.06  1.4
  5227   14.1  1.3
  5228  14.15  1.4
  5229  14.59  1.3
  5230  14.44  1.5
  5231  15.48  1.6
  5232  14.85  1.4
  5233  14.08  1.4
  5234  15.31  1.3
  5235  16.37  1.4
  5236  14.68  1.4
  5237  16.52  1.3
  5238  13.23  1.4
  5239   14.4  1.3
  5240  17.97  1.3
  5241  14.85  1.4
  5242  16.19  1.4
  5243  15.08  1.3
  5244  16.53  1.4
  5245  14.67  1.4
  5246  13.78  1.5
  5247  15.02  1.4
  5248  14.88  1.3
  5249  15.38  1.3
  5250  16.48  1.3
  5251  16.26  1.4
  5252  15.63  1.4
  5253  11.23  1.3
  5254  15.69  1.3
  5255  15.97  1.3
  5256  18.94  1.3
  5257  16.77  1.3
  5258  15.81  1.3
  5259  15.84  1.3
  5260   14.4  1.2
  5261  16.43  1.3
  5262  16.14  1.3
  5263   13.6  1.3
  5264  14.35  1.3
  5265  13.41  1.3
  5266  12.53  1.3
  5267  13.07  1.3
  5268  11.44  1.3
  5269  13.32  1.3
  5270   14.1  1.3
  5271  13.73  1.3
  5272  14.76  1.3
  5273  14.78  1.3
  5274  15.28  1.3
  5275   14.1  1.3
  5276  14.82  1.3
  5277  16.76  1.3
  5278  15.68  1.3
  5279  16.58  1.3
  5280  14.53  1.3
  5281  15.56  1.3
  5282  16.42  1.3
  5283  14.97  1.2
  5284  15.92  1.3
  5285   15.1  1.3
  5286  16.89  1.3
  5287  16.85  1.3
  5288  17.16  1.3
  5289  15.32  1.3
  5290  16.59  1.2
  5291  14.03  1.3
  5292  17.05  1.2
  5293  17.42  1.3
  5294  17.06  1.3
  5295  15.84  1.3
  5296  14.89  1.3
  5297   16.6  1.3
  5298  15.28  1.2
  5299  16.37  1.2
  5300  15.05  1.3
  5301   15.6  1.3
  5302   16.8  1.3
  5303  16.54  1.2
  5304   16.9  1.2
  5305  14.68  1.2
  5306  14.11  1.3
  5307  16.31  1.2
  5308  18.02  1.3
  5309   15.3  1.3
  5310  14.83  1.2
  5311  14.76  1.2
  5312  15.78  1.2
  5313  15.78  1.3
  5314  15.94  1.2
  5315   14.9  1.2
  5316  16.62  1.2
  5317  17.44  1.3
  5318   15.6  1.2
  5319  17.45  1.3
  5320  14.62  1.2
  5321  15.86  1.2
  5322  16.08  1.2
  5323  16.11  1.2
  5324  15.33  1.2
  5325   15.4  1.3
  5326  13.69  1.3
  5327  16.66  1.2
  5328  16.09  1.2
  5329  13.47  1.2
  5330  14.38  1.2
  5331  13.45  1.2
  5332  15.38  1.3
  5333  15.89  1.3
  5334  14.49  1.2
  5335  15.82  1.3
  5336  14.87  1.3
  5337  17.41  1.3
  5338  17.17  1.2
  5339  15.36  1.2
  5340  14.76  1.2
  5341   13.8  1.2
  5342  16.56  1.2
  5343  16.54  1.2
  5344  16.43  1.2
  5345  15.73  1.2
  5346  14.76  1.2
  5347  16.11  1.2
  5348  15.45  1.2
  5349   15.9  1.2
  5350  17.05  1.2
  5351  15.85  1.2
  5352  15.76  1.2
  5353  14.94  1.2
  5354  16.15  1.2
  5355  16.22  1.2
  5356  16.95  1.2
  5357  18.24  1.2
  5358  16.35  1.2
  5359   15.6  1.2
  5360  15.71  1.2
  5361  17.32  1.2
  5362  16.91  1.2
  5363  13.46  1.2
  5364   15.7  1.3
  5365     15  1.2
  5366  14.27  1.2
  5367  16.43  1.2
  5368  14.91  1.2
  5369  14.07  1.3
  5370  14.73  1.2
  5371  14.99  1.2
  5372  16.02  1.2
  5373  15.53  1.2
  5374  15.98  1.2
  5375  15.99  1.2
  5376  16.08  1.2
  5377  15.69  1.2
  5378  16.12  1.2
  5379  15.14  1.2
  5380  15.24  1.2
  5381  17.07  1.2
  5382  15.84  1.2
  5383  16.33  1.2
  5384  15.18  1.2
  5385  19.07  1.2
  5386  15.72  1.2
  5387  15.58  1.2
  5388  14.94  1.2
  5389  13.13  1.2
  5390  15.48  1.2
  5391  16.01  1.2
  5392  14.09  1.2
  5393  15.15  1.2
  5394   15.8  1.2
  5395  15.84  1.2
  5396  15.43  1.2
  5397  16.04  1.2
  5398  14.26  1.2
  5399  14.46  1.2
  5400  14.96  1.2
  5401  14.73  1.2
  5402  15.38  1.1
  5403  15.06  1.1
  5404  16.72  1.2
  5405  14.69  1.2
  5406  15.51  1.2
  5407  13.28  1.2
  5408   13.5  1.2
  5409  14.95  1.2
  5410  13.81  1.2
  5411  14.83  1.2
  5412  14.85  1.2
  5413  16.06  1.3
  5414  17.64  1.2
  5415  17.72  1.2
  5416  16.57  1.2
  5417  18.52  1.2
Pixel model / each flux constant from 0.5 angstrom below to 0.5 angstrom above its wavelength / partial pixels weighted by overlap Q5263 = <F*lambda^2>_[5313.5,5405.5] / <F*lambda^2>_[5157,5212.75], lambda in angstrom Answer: 1.35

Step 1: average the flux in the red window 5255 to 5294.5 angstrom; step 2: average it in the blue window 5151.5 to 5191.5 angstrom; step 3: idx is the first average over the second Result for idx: 1.33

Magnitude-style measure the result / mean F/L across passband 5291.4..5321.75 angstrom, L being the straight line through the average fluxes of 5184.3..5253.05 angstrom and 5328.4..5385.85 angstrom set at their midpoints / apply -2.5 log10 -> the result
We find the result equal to -0.05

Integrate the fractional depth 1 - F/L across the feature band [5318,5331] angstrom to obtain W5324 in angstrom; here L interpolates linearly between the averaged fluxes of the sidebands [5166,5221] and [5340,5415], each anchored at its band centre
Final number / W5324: -0.56 angstrom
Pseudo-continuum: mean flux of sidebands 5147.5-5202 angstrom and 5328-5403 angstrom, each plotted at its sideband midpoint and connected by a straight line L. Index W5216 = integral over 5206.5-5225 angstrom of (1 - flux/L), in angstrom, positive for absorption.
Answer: -2.4 angstrom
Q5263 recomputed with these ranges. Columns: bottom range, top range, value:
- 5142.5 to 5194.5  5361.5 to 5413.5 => 1.40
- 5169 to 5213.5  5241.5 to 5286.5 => 1.26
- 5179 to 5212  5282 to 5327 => 1.28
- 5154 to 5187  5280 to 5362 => 1.48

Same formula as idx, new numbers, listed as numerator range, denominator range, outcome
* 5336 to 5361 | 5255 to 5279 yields 1.08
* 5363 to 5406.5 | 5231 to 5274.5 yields 1.03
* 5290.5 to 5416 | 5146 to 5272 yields 1.15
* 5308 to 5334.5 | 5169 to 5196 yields 1.37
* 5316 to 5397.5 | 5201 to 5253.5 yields 1.07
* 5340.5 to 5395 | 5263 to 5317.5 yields 1.02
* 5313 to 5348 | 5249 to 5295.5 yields 1.02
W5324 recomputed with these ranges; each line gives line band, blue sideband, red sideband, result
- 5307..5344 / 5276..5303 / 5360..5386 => 0.60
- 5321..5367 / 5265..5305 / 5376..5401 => -0.60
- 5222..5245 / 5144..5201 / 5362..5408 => -3.44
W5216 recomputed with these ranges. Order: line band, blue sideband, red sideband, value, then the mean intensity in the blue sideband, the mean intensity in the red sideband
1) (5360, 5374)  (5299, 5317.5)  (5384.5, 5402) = 0.1 angstrom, 15.9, 15.3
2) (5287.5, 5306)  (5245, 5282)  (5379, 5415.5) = -1.2 angstrom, 14.9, 15.4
